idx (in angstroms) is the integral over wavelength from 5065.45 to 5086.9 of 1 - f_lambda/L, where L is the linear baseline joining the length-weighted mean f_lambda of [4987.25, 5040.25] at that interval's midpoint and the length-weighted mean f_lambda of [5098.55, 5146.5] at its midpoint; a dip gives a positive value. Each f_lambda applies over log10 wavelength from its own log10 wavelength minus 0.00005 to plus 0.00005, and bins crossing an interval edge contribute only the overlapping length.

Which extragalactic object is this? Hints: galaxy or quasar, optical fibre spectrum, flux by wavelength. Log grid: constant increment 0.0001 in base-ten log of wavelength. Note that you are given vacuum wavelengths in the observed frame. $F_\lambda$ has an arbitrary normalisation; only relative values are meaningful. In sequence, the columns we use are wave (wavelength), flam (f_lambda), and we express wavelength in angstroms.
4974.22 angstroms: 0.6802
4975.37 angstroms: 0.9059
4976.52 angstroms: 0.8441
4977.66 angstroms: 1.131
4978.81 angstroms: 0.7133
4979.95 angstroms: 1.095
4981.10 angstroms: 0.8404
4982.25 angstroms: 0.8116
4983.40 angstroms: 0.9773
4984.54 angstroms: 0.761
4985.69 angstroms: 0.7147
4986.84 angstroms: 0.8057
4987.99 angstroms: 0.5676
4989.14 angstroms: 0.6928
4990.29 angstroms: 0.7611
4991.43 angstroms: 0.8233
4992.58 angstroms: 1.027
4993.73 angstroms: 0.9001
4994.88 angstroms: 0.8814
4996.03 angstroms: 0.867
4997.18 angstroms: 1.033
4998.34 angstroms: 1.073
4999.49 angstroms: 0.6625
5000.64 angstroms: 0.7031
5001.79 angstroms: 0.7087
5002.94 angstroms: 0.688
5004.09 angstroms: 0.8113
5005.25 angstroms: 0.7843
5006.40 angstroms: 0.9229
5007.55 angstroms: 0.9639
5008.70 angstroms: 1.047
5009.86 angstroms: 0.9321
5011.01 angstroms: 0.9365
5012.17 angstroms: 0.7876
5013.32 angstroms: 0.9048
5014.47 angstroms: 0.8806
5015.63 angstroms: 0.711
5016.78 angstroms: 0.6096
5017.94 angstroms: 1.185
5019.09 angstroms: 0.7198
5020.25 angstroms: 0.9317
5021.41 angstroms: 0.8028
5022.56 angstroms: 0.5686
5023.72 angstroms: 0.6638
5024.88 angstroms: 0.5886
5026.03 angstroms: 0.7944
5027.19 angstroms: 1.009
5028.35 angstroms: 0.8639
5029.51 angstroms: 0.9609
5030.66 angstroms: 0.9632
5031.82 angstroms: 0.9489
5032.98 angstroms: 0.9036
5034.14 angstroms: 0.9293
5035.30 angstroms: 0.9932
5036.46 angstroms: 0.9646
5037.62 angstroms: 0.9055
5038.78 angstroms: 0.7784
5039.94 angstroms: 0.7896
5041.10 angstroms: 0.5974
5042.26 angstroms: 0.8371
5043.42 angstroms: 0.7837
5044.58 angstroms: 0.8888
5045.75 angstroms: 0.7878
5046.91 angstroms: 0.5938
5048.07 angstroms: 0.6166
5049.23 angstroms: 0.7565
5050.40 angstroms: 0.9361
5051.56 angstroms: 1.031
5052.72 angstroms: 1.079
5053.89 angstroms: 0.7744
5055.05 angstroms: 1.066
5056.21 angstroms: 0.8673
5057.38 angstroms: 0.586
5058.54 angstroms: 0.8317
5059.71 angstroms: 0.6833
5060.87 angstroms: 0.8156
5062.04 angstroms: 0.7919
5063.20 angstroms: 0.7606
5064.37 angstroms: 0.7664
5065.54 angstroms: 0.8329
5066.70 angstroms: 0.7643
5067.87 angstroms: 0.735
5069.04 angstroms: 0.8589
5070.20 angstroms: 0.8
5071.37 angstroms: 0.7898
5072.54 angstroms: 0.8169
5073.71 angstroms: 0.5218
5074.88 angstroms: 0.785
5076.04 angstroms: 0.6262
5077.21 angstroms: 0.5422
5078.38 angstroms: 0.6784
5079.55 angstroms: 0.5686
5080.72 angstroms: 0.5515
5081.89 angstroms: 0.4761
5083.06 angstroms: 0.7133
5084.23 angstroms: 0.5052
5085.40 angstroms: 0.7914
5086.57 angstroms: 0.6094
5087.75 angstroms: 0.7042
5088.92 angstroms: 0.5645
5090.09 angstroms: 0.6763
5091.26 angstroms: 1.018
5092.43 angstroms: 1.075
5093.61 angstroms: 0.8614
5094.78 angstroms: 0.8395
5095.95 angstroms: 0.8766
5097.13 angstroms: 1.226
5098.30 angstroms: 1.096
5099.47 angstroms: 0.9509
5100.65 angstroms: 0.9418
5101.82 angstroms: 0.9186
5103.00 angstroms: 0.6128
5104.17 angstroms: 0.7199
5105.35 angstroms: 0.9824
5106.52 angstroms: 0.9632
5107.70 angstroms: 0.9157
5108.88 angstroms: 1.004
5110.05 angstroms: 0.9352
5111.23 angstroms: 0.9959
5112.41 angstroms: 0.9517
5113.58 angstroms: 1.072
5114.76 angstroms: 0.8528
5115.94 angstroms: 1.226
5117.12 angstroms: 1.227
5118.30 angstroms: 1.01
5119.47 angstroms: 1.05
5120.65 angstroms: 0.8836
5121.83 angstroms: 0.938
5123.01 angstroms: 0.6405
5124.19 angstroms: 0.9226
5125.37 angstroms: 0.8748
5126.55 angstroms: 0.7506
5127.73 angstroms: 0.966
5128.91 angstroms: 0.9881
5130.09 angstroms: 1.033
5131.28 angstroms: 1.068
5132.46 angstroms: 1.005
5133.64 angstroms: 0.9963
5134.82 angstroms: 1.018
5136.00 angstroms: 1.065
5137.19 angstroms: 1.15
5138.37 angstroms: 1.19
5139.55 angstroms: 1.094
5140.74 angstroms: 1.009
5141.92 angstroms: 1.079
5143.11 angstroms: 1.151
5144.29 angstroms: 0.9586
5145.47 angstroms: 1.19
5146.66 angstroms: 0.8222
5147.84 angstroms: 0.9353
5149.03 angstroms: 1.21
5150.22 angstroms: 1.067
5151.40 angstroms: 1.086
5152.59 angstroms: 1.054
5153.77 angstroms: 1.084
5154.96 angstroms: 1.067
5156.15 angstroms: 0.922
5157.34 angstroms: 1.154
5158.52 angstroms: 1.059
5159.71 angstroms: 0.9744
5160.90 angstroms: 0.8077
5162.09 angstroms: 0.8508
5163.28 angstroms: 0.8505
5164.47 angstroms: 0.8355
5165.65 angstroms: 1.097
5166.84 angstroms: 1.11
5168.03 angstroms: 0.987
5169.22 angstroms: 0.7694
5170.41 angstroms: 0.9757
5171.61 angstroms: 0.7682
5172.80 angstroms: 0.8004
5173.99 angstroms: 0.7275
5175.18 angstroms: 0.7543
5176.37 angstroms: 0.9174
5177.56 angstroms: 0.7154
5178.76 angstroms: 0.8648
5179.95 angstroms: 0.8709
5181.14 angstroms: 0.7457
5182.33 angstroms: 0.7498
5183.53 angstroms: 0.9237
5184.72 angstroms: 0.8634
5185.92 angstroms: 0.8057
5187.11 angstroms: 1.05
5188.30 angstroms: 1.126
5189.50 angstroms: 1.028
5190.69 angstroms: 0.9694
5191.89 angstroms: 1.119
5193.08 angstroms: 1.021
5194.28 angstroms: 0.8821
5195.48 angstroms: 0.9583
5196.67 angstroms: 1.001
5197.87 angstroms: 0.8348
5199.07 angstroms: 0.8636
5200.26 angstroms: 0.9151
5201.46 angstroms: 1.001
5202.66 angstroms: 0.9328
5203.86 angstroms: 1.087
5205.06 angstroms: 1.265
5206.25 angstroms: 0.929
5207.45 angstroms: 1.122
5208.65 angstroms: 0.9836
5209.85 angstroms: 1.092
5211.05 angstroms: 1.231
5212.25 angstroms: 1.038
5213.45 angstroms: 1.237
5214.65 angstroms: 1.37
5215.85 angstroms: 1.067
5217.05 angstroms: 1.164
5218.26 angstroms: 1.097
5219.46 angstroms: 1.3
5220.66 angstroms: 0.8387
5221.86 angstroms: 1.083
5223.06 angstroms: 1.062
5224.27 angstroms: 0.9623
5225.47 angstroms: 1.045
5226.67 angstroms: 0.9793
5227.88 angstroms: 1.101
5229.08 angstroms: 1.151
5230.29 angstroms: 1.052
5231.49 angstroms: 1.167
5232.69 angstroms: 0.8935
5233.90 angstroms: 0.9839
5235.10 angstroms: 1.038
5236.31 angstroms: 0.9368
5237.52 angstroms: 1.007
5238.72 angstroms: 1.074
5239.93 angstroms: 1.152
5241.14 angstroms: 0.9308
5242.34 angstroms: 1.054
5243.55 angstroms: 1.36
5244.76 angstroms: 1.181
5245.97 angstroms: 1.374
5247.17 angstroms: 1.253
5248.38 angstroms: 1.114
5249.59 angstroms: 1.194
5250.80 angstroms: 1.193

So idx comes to 5.7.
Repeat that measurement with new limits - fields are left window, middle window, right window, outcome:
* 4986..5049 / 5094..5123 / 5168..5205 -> -2.9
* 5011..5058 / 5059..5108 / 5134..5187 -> 5.8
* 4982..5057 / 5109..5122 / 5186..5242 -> -1.0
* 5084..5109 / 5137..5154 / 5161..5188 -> -4.1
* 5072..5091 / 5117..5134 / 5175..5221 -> -3.8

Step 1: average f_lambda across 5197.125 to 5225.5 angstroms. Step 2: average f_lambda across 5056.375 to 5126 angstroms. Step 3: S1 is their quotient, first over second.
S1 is 1.29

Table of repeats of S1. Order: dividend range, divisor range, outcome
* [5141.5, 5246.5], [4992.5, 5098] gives 1.24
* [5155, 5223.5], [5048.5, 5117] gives 1.18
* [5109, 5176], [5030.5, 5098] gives 1.24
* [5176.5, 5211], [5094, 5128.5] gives 1.02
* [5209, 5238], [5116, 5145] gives 1.07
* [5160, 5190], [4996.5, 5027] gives 1.07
